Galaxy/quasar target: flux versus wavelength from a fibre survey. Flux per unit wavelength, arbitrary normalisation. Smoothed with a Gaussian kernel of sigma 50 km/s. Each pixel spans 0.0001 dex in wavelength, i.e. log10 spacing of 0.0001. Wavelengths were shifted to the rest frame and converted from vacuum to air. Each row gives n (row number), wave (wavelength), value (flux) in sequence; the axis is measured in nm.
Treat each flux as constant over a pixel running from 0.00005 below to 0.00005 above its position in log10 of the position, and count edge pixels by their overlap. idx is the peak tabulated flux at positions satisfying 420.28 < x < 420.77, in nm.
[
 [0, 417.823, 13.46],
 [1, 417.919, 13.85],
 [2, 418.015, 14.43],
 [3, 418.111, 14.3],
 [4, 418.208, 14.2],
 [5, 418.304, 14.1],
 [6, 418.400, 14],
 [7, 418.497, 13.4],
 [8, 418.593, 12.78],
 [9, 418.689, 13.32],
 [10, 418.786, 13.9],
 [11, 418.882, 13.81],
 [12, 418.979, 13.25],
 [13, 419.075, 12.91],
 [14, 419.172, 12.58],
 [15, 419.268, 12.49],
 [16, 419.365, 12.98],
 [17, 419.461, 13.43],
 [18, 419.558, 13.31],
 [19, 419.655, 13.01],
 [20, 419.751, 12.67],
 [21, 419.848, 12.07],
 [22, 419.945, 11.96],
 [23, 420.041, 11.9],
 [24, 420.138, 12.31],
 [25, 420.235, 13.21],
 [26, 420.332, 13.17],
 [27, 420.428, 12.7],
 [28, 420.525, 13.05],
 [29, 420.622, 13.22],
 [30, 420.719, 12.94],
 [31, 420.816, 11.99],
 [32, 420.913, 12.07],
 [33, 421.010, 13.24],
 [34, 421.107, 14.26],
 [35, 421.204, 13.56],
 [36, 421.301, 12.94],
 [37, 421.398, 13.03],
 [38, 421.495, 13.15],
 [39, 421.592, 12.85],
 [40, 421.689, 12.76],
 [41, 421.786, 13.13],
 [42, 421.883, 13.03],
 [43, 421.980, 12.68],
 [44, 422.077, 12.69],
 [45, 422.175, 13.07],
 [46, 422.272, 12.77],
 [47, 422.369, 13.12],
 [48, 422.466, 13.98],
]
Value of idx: 13.22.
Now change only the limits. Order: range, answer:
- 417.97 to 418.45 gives 14.43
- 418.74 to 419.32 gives 13.9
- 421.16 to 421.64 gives 13.56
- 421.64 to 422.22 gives 13.13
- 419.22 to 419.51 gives 13.43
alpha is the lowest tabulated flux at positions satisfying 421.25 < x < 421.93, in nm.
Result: 12.76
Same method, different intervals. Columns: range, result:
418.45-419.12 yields 12.78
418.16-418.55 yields 13.4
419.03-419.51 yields 12.49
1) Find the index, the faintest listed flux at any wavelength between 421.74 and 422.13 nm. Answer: 12.68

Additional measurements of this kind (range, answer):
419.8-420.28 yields 11.9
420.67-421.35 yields 11.99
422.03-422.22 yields 12.69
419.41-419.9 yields 12.07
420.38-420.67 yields 12.7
